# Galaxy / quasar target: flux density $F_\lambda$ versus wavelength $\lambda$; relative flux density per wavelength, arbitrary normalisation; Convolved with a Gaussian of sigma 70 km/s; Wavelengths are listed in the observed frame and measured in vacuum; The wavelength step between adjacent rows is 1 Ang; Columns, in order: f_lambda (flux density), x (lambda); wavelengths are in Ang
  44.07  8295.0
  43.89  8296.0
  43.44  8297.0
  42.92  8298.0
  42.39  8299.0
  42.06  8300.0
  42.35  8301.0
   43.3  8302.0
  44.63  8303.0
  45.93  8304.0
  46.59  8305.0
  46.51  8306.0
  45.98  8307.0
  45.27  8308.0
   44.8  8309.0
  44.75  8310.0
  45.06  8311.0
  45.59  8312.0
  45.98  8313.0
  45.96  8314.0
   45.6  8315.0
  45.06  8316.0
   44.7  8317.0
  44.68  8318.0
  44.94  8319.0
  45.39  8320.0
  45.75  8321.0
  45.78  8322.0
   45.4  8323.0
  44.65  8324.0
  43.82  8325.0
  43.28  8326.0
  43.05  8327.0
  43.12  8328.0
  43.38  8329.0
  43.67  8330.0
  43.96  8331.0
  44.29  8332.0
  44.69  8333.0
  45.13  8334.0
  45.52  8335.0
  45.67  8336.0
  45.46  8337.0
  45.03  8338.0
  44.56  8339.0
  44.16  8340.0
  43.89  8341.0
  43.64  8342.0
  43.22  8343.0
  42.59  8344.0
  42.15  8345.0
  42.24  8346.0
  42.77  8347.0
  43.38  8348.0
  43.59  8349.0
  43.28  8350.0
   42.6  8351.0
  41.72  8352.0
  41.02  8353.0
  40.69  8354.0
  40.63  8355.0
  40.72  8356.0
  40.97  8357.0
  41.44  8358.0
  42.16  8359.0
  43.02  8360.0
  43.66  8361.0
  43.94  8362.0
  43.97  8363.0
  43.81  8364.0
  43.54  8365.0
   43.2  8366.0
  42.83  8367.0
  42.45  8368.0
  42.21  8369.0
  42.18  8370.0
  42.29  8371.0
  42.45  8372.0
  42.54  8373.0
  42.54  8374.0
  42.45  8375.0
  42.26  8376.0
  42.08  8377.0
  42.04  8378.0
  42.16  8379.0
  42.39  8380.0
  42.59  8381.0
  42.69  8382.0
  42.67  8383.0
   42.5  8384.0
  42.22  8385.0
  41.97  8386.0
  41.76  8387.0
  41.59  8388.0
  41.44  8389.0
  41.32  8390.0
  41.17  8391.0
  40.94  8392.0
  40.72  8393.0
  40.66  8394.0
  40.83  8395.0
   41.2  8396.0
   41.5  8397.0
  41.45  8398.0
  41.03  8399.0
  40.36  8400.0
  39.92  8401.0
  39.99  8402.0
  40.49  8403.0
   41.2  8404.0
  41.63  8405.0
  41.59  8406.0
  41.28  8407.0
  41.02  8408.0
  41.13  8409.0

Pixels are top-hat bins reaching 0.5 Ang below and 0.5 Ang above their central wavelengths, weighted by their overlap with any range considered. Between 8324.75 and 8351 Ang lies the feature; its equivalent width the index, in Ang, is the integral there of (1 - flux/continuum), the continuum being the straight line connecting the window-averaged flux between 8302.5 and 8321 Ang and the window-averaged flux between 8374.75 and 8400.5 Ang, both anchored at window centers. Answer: 0.2 Ang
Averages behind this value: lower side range 45.4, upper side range 41.7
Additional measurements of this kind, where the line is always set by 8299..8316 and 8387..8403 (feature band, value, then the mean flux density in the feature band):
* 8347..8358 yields 0.3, 41.9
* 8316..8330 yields -0.1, 44.5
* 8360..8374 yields -0.3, 43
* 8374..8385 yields -0.2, 42.4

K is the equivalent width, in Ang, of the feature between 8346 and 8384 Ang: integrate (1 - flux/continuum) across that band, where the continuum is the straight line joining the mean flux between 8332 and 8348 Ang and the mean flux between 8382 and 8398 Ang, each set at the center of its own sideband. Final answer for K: 0.29 Ang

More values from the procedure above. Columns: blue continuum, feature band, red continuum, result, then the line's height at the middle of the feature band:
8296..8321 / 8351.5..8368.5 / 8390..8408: 0.1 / 42.6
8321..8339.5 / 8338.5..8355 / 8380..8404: 0.3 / 43.7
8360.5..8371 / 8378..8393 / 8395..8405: 0.0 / 41.8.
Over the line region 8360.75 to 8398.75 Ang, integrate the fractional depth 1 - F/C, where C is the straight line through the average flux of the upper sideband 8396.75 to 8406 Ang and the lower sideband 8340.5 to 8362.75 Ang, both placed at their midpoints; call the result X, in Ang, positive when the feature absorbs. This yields -0.6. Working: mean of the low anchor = 42.4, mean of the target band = 42.2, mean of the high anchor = 40.9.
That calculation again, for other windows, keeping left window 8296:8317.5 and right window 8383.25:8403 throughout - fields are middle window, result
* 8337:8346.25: -0.1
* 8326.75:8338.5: -0.2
